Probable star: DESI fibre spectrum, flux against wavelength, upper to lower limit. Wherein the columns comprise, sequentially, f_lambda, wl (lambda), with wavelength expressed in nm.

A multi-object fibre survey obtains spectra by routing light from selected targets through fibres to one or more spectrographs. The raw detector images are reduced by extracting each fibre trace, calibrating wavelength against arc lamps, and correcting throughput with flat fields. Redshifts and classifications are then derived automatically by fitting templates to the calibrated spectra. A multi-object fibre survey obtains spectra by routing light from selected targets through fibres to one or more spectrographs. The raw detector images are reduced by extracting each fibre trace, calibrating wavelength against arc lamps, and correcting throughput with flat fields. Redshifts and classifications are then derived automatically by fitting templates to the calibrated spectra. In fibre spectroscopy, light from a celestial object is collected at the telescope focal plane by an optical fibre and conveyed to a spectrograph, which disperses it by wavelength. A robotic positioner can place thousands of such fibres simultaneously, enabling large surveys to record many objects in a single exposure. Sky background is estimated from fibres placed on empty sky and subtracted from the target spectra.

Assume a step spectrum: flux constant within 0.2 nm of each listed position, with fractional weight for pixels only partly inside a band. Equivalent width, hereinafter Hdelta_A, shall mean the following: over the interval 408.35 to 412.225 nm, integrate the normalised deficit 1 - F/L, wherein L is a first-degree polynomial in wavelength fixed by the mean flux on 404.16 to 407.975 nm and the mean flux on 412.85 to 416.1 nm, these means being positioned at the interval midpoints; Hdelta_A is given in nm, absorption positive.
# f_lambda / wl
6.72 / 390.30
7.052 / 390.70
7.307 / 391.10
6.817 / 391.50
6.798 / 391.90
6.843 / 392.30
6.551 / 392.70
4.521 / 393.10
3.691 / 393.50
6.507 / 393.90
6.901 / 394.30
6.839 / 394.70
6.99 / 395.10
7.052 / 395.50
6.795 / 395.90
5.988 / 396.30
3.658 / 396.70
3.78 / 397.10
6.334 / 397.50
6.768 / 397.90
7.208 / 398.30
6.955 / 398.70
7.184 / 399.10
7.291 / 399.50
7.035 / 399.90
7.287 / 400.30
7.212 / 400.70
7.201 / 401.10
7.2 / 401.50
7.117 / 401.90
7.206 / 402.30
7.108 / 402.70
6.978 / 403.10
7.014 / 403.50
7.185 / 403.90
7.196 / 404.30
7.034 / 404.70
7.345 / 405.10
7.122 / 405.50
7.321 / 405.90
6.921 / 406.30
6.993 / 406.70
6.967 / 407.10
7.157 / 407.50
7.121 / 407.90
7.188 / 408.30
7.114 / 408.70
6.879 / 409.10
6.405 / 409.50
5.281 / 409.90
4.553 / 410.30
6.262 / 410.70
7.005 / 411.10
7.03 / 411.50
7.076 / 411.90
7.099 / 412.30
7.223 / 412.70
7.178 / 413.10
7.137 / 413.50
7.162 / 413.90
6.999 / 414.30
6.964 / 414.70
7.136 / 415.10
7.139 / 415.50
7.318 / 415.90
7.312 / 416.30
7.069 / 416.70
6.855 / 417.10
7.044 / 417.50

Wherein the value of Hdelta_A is 0.36 nm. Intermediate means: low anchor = 7.12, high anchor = 7.13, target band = 6.45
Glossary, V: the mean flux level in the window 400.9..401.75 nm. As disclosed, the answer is 7.2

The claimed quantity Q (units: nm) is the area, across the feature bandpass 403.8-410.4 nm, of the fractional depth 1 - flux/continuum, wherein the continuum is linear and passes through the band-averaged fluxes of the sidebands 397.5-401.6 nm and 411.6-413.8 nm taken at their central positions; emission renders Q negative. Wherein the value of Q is 0.26 nm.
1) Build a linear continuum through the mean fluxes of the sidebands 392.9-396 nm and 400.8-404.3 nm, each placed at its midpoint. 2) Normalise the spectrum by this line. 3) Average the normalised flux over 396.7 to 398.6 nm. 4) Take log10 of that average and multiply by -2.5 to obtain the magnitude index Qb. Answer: 0.127 mag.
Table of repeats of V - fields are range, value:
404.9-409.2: 7.11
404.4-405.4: 7.18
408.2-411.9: 6.43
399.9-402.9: 7.18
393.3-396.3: 6.37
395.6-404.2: 6.7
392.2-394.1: 5.56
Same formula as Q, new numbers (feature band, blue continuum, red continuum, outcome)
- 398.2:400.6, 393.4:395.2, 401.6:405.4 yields -0.145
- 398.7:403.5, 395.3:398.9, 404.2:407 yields -0.435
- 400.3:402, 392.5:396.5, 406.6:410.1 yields -0.191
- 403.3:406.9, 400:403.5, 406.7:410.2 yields -0.100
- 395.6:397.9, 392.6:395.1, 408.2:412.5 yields 0.189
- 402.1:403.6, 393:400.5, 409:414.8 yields -0.150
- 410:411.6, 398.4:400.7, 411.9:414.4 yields 0.232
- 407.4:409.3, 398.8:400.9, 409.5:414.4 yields -0.077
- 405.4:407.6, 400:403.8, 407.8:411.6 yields -0.110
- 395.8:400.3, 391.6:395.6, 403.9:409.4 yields 0.172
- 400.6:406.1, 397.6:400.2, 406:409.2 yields -0.081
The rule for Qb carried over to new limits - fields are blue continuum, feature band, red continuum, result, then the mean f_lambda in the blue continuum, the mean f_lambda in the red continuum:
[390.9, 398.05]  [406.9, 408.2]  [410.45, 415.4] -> -0.055 mag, 6.11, 7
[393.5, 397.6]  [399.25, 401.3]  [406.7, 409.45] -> -0.135 mag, 5.96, 7.03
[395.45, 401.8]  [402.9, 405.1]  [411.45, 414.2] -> -0.052 mag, 6.56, 7.13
